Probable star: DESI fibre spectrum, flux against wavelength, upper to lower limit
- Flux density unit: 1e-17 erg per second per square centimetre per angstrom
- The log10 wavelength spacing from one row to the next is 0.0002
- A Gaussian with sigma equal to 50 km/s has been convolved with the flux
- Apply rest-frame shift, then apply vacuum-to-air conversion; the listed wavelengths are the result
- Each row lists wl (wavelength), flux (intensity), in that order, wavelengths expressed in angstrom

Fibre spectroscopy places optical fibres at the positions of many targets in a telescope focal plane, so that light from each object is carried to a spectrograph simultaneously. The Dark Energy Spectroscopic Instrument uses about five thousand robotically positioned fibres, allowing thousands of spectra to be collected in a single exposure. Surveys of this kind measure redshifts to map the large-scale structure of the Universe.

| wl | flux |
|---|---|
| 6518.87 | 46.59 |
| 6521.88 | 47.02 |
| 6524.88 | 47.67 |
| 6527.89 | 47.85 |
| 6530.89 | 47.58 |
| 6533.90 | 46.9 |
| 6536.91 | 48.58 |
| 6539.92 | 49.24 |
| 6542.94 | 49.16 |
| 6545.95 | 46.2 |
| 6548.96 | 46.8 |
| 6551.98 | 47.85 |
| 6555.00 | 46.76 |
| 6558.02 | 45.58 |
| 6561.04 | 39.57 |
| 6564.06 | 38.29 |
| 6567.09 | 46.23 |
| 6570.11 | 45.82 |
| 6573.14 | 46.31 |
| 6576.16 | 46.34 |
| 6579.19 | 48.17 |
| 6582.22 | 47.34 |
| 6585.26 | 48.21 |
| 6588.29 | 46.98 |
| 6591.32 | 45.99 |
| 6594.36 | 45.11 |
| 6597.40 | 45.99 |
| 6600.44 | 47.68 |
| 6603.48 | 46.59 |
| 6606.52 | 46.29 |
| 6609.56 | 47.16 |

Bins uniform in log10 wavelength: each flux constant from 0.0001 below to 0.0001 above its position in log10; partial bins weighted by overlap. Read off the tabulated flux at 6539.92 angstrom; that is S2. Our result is 49.24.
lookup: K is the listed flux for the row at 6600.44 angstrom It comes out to 47.68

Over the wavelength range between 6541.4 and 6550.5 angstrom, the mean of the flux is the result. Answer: 47.4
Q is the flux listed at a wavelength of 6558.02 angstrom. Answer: 45.58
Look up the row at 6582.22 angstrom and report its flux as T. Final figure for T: 47.34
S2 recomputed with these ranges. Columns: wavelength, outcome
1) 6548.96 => 46.8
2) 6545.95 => 46.2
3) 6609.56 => 47.16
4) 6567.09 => 46.23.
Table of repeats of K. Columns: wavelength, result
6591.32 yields 45.99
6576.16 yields 46.34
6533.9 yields 46.9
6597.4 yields 45.99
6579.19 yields 48.17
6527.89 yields 47.85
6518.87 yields 46.59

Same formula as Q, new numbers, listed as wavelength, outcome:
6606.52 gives 46.29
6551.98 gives 47.85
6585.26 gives 48.21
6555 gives 46.76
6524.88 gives 47.67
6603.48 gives 46.59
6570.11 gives 45.82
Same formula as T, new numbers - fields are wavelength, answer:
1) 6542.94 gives 49.16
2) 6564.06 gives 38.29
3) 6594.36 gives 45.11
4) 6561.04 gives 39.57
